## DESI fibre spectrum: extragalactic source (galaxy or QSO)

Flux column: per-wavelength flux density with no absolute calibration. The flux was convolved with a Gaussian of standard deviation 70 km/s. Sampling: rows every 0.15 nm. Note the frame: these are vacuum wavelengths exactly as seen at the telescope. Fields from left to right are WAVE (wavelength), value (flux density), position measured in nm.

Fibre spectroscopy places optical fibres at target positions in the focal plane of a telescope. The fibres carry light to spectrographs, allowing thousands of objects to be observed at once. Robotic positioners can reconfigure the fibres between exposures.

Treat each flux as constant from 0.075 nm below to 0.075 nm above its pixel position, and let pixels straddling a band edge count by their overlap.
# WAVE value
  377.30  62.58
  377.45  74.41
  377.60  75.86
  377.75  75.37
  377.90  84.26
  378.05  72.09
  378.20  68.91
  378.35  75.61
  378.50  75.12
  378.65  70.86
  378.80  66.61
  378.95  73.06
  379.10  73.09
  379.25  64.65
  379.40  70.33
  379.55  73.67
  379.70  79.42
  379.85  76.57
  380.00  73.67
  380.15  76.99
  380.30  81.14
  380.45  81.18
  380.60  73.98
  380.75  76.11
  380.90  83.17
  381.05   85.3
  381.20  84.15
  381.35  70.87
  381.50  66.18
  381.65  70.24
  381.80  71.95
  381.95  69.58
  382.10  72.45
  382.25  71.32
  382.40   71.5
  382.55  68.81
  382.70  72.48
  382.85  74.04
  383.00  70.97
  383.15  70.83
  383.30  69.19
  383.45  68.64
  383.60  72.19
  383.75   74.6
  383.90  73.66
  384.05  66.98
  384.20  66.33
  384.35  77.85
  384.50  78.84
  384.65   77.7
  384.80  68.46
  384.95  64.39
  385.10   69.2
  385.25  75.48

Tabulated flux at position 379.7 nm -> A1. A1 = 79.42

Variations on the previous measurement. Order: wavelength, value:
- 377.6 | 75.86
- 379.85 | 76.57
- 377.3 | 62.58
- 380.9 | 83.17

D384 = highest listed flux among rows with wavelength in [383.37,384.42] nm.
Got 77.85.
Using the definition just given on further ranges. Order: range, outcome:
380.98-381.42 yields 85.3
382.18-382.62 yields 71.5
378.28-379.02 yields 75.61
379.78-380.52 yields 81.18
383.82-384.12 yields 73.66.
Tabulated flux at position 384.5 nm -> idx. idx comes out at 78.84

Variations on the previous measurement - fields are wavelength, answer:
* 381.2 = 84.15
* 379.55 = 73.67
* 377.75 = 75.37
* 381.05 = 85.3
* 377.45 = 74.41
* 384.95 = 64.39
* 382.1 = 72.45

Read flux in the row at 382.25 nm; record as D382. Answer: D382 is 71.32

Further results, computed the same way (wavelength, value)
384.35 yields 77.85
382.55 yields 68.81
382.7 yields 72.48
